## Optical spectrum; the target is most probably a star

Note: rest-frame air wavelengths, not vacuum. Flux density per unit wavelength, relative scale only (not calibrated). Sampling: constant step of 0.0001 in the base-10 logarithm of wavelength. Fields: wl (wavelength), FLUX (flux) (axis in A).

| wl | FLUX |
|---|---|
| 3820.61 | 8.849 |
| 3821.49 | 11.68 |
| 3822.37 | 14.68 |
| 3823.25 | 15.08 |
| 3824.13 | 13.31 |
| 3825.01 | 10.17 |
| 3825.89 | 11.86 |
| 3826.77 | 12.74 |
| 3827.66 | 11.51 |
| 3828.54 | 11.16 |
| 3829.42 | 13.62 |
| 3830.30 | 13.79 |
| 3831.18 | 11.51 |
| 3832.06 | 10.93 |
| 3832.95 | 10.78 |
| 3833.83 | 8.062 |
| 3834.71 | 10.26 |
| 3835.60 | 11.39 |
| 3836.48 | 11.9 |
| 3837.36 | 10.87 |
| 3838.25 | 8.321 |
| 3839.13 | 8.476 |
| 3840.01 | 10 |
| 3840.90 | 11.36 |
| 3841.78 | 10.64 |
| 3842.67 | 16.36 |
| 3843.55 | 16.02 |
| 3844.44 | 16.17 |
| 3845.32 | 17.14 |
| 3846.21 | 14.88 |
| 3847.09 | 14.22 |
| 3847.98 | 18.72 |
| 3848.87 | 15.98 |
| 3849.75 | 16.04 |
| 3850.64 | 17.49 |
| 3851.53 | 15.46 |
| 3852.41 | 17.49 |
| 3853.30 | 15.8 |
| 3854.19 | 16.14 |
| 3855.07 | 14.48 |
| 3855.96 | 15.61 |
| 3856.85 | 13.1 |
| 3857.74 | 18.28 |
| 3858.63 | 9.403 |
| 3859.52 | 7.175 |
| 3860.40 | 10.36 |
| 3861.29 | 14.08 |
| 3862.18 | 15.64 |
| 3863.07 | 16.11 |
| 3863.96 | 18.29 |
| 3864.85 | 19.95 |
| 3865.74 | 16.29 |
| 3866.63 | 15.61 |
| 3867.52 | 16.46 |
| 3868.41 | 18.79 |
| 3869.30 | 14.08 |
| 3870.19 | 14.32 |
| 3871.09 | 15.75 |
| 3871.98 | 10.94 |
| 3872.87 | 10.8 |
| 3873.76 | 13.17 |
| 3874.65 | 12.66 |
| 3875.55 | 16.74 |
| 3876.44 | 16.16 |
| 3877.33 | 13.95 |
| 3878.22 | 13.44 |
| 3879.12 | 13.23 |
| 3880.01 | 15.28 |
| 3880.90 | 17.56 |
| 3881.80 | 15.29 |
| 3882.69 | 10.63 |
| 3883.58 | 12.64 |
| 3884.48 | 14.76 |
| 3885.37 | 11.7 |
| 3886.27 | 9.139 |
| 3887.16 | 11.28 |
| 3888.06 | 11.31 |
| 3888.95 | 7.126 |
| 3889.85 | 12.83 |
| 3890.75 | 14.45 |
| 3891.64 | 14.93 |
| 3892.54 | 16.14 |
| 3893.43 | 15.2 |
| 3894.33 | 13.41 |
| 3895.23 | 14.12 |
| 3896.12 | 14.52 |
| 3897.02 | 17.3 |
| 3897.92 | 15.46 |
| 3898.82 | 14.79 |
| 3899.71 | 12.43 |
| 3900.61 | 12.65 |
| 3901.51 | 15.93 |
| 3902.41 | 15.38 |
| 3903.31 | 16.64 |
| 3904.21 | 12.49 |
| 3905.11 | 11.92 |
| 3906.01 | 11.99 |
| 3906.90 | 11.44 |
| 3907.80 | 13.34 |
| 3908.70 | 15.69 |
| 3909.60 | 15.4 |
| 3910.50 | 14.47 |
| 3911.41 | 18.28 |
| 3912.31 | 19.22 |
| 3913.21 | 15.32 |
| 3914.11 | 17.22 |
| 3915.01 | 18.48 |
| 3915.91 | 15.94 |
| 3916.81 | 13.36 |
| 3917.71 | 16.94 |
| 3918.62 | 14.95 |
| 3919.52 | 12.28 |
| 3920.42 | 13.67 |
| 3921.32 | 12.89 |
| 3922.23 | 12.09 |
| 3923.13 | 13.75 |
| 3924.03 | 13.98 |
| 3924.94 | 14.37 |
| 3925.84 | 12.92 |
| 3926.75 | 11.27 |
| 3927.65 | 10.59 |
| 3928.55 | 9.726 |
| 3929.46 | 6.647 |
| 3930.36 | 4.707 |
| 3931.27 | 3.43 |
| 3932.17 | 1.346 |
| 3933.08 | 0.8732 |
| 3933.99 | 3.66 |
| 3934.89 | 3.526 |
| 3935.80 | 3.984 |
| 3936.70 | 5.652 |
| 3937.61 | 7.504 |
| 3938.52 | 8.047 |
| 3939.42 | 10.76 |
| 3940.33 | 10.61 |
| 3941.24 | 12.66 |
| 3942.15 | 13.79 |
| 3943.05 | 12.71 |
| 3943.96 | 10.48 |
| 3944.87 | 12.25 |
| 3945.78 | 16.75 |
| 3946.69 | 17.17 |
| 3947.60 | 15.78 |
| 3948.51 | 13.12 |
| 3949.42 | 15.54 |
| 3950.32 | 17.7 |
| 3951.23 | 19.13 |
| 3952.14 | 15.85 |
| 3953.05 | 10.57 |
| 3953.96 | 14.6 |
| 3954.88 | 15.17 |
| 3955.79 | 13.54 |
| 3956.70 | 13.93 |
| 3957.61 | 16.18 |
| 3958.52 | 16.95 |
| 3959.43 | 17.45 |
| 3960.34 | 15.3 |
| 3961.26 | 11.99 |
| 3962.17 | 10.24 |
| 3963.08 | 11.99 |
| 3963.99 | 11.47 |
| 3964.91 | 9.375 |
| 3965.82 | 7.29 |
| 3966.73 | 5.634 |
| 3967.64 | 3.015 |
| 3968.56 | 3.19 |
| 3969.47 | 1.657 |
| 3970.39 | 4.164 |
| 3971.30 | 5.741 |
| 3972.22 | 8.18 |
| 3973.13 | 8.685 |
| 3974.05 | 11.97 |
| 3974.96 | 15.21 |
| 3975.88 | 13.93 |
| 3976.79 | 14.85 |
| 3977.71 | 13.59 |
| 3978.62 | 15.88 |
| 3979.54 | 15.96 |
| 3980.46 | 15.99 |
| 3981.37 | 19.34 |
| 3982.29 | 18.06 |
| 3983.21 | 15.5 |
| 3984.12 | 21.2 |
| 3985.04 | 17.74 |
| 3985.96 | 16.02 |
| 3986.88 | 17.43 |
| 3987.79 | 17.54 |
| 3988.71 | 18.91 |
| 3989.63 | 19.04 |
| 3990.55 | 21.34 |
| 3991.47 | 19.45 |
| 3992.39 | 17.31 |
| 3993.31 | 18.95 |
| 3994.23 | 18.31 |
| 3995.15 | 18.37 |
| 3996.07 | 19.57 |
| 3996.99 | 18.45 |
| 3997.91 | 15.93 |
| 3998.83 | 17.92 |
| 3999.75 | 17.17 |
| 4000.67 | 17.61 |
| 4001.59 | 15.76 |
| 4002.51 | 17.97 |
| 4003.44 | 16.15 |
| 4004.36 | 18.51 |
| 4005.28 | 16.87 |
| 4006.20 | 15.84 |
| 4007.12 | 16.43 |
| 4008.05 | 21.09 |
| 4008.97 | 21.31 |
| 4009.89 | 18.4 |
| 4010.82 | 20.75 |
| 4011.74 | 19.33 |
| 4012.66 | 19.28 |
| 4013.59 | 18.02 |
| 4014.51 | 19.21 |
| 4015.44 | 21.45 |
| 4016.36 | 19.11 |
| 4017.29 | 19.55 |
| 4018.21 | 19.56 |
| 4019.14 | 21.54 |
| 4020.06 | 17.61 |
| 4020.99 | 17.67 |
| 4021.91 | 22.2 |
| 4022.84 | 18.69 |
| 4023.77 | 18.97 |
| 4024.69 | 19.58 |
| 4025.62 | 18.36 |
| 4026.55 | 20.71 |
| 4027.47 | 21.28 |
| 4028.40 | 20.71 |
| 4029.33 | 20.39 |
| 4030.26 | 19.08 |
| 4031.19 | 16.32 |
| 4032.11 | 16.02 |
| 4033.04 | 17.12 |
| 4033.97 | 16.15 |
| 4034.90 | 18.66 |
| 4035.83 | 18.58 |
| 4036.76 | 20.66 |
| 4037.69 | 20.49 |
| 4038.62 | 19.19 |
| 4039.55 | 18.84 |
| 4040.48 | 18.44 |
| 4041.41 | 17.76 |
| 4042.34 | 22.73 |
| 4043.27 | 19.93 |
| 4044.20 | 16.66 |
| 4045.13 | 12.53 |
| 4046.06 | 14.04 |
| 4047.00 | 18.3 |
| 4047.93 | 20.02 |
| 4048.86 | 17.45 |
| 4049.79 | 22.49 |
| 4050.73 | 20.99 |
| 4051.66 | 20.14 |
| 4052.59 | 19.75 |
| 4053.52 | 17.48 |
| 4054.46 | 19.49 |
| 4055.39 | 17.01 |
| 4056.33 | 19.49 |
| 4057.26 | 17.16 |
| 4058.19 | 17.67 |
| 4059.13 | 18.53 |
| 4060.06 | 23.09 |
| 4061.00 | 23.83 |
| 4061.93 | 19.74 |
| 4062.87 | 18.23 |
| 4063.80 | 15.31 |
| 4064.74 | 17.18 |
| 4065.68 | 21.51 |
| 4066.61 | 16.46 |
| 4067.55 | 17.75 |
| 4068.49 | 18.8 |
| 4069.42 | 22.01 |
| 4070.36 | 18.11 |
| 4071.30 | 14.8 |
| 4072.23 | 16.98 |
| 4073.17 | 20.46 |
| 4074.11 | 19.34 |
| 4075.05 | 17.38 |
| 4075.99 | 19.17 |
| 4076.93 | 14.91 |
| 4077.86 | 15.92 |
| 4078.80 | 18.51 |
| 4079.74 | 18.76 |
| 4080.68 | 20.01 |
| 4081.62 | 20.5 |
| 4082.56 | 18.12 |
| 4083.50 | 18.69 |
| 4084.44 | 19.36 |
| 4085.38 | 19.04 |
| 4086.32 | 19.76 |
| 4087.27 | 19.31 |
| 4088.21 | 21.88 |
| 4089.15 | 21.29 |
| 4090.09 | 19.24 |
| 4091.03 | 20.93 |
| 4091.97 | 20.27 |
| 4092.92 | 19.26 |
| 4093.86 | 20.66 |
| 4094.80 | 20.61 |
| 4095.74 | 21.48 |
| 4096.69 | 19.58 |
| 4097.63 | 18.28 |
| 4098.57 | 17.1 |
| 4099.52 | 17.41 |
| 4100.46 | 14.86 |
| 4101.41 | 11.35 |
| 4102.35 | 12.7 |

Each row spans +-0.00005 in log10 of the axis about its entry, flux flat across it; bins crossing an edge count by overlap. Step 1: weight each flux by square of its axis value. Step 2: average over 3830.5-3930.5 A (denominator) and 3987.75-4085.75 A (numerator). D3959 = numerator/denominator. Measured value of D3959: 1.5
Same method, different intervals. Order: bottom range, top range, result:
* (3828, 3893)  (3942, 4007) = 1.13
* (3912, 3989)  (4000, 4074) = 1.59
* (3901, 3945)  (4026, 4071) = 1.71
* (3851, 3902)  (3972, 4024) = 1.33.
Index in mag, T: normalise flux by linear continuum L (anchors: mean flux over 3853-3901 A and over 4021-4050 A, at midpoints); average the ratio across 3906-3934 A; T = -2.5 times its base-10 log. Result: 0.23 mag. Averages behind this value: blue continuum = 14.1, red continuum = 18.7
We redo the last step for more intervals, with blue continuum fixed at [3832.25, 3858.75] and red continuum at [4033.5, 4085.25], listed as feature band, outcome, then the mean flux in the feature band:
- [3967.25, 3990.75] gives 0.24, 13.6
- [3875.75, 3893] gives 0.10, 13.3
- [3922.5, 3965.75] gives 0.37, 11.4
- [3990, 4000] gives -0.08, 18.5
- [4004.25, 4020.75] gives -0.09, 19.1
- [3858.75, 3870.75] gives -0.06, 15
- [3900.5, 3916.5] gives 0.00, 15.1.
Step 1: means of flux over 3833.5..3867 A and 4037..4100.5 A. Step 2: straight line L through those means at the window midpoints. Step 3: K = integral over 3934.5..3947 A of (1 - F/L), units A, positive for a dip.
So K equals 4.43 A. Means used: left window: 14.1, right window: 18.9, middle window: 10.4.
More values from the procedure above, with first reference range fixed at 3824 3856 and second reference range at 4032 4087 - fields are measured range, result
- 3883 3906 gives 1.7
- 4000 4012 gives -0.6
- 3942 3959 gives 1.2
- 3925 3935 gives 5.7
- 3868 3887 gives 0.5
